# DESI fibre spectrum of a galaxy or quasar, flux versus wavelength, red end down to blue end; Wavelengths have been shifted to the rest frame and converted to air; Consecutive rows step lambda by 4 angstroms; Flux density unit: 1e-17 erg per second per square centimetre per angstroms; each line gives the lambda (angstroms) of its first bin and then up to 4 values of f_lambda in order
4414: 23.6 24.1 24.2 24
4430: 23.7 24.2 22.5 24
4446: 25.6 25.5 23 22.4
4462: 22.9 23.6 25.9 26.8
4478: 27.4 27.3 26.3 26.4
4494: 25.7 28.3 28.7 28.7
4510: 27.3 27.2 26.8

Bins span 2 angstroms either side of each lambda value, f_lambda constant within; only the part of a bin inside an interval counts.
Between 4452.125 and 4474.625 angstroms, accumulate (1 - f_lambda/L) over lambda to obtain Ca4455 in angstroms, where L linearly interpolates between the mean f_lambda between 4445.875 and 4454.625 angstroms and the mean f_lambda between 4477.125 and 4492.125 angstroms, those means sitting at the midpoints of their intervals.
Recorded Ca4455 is 1.4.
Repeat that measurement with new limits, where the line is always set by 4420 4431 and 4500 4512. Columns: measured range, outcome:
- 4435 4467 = 2.0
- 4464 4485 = 0.3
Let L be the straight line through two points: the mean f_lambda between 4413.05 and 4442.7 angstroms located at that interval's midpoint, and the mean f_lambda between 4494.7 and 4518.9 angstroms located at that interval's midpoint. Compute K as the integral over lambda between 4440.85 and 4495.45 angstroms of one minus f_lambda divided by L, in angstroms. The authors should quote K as 1.3 angstroms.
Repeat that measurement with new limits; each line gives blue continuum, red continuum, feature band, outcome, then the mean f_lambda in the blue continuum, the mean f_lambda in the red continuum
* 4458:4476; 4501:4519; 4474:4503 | -1.1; 24.5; 27.7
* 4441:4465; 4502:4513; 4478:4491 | -0.3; 23.9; 28.1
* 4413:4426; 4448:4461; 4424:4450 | -0.4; 24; 23.6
